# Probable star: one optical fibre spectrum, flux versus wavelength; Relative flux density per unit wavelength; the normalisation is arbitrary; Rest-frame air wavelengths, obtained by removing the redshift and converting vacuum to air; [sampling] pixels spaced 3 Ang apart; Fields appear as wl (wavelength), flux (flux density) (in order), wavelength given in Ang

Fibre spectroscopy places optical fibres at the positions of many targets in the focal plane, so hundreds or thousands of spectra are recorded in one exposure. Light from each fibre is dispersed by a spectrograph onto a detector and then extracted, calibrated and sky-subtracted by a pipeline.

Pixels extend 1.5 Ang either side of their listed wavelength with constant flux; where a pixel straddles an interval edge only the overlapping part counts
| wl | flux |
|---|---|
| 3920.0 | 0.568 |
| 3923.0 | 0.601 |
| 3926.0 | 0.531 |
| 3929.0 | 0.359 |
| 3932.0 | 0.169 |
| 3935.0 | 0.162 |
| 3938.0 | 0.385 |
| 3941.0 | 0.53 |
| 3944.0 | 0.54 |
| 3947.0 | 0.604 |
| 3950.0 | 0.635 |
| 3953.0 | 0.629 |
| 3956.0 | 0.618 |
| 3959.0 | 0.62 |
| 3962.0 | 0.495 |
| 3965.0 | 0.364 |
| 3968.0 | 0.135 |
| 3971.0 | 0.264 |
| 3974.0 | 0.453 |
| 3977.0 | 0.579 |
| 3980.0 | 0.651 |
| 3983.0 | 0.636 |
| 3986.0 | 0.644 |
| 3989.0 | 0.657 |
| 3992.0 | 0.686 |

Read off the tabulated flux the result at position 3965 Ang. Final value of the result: 0.364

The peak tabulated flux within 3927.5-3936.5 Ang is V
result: 0.359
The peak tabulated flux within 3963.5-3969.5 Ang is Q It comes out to 0.364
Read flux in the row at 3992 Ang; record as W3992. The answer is 0.686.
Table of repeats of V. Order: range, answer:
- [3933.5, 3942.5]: 0.53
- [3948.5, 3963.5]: 0.635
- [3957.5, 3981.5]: 0.651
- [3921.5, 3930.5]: 0.601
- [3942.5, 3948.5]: 0.604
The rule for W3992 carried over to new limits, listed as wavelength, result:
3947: 0.604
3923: 0.601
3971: 0.264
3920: 0.568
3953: 0.629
